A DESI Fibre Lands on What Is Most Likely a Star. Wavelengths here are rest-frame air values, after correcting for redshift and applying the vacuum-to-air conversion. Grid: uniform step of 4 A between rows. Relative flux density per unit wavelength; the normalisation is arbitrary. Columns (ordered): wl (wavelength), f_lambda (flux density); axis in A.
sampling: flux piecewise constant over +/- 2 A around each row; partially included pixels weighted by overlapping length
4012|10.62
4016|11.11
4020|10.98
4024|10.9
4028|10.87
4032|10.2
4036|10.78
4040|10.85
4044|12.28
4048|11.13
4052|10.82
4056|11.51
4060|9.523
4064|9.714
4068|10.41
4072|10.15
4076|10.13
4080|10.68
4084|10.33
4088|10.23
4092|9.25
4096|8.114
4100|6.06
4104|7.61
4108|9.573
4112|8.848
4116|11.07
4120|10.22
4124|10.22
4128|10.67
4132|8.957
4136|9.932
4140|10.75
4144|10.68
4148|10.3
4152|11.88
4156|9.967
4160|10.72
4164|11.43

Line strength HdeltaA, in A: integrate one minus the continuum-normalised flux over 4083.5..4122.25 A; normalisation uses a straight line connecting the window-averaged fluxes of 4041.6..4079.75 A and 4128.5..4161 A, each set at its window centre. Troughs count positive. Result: 5.25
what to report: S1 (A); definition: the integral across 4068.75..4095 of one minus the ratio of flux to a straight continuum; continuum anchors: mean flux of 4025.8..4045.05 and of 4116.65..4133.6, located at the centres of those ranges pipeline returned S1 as 1.1 A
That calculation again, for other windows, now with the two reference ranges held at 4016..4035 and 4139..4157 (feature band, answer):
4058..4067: 0.89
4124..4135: 0.88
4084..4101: 3.14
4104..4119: 1.68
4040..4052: -0.71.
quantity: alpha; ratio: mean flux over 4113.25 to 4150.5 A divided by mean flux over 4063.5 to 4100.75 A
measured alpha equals 1.07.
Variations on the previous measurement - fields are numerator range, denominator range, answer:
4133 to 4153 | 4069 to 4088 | 1.02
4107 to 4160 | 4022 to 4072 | 0.96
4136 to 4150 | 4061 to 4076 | 1.04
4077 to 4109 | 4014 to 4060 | 0.82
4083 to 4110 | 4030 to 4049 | 0.79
